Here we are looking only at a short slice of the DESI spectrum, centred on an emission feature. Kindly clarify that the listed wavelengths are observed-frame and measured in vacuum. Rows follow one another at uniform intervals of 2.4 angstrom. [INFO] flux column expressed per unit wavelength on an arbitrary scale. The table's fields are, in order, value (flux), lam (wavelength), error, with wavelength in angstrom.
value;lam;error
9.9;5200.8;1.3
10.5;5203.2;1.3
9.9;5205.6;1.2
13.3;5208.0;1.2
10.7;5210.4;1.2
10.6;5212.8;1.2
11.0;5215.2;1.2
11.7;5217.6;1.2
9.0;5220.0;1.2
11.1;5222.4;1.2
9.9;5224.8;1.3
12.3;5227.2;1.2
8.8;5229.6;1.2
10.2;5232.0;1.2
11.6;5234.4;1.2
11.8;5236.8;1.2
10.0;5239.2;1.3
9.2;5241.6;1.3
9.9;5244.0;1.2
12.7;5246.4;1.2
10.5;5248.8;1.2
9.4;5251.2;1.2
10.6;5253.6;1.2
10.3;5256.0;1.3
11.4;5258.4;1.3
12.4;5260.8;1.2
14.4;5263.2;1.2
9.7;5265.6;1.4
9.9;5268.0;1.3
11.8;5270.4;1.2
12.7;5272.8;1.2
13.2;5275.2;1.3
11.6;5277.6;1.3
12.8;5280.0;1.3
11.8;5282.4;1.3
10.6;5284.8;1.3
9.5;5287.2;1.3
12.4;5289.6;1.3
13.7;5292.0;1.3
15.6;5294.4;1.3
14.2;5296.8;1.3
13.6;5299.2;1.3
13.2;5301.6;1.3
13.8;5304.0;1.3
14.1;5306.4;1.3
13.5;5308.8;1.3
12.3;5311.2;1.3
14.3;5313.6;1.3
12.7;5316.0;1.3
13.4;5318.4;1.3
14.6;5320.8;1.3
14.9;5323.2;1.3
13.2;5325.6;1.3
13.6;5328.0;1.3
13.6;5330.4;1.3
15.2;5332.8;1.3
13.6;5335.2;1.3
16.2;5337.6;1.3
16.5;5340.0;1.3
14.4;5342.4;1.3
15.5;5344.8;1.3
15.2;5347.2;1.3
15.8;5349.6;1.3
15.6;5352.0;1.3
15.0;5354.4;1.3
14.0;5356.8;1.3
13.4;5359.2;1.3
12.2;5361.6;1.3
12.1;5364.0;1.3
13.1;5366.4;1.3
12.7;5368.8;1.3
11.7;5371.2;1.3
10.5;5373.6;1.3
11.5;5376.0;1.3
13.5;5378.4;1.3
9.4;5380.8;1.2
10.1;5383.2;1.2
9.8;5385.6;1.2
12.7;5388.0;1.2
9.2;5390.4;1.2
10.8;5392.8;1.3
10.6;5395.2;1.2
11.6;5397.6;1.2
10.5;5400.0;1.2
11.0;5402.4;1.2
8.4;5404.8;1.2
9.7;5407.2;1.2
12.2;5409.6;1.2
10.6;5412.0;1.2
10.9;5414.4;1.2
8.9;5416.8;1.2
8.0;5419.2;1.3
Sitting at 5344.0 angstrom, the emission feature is C III] 1909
